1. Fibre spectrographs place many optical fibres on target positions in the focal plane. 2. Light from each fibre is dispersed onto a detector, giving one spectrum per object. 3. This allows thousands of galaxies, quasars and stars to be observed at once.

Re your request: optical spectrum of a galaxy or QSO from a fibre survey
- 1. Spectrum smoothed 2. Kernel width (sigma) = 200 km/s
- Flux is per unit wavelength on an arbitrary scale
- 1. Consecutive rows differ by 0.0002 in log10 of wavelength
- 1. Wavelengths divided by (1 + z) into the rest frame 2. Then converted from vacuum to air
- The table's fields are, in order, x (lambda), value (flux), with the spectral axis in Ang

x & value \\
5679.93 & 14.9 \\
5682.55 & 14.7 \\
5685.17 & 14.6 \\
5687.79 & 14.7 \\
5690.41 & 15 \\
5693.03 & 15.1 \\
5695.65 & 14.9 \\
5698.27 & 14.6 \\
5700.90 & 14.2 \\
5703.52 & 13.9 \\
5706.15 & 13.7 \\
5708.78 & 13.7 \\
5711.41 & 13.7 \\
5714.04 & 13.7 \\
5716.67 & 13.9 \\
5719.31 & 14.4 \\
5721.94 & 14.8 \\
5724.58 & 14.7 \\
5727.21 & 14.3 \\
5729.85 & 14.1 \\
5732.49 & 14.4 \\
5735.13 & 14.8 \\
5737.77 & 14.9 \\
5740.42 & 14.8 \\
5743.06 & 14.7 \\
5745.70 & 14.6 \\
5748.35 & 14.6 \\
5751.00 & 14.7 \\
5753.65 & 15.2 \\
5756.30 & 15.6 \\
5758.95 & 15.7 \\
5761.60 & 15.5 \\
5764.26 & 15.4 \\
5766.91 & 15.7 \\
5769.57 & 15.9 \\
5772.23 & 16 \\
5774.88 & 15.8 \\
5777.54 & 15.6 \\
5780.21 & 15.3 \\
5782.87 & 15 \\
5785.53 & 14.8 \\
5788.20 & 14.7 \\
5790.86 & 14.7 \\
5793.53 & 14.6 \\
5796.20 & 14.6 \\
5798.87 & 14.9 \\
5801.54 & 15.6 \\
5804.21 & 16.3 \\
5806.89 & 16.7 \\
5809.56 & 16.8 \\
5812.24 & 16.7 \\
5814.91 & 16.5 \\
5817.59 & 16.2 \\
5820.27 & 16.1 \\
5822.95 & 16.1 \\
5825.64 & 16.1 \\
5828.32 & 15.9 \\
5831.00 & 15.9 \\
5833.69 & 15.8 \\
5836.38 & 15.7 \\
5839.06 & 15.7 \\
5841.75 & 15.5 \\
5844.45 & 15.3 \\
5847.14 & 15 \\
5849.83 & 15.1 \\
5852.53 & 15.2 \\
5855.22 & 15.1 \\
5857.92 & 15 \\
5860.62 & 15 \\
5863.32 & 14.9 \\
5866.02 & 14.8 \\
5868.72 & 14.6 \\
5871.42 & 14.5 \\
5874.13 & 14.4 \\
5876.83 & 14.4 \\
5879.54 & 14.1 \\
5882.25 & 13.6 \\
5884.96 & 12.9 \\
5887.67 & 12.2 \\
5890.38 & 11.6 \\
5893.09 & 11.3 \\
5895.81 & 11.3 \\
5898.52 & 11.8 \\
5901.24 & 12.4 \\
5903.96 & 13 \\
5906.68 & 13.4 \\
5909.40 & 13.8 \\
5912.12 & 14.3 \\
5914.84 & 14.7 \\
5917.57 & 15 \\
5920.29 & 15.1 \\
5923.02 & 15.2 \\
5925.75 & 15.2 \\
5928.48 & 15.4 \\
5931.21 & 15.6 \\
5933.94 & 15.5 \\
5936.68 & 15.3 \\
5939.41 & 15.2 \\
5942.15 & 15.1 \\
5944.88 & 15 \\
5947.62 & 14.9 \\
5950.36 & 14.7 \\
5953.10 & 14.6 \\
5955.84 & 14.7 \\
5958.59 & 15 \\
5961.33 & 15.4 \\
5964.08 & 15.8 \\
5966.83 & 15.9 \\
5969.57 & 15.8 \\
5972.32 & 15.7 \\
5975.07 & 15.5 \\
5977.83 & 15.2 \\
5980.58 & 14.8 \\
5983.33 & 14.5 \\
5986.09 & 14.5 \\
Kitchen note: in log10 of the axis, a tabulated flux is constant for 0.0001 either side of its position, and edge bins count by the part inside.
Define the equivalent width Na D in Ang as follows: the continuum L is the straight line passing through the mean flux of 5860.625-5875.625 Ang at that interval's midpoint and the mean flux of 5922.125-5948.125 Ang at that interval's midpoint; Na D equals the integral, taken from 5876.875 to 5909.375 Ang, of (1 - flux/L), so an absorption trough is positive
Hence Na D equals 4.91 Ang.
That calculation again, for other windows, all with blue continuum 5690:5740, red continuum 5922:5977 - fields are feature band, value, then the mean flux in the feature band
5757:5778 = -1.6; 15.7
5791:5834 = -3.4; 15.9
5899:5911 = 1.6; 13.1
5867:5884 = 0.8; 14.2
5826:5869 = -1.3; 15.3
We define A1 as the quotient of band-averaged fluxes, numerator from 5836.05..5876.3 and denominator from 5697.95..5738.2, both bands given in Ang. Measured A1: 1.06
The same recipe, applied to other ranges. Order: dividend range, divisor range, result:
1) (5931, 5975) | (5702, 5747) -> 1.07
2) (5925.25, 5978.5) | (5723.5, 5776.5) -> 1.01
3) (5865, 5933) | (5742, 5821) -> 0.89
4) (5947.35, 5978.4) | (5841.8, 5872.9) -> 1.02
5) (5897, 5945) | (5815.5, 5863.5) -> 0.93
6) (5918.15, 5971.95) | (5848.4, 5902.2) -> 1.11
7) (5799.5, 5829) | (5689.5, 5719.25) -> 1.14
